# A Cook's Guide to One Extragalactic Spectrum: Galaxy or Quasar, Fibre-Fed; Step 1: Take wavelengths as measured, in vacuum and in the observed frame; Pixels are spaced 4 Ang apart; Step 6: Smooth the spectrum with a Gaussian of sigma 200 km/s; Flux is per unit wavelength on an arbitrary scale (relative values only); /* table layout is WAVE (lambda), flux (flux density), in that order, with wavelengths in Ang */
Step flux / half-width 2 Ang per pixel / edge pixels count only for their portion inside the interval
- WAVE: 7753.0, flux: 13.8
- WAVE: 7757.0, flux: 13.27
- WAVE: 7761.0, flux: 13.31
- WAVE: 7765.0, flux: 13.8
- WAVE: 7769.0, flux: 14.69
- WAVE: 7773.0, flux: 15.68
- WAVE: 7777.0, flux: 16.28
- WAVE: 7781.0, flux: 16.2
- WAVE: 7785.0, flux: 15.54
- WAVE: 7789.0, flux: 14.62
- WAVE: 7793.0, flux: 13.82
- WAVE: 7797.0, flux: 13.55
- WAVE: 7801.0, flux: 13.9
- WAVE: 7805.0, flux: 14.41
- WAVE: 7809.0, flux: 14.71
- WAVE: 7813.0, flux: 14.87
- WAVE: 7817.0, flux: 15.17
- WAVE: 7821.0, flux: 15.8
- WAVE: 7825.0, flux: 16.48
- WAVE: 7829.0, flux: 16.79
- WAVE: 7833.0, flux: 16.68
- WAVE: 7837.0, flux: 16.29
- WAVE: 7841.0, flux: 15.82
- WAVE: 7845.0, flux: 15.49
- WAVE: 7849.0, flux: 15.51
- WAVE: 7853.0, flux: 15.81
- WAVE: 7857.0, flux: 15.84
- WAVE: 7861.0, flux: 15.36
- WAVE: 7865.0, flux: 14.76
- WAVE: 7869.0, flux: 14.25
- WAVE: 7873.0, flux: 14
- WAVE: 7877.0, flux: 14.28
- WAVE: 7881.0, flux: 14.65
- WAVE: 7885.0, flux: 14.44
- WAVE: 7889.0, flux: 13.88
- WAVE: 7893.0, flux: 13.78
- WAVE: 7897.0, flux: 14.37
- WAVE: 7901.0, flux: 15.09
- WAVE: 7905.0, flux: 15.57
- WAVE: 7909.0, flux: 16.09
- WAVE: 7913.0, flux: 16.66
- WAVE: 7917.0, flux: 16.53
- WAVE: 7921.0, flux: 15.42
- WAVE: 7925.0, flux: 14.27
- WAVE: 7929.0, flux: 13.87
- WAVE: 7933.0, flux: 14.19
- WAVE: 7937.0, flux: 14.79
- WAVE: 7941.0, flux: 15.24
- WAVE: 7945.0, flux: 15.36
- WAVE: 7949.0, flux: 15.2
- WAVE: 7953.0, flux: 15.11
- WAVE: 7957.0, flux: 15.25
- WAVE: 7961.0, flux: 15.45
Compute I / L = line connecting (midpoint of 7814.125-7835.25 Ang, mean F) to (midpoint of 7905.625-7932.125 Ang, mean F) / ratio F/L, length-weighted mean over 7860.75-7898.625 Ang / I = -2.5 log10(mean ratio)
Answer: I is 0.10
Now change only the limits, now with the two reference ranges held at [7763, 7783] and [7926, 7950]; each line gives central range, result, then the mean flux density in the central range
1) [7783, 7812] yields 0.063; 14.4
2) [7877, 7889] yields 0.040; 14.4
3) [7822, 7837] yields -0.097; 16.5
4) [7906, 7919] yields -0.107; 16.4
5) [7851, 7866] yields -0.033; 15.5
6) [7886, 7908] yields 0.021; 14.6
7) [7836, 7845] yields -0.057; 15.9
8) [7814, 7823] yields -0.018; 15.4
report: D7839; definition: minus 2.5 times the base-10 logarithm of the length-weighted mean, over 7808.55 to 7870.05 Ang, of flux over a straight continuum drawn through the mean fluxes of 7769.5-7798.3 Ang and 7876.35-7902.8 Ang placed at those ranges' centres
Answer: -0.07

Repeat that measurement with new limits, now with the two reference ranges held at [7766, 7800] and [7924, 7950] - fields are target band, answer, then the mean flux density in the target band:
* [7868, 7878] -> 0.05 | 14.2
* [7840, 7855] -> -0.06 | 15.6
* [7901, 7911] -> -0.07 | 15.7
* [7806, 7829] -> -0.04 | 15.5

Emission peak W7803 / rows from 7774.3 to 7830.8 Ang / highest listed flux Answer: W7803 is 16.79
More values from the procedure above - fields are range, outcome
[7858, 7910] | 16.09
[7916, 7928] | 16.53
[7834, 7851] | 16.29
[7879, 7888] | 14.65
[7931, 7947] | 15.36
